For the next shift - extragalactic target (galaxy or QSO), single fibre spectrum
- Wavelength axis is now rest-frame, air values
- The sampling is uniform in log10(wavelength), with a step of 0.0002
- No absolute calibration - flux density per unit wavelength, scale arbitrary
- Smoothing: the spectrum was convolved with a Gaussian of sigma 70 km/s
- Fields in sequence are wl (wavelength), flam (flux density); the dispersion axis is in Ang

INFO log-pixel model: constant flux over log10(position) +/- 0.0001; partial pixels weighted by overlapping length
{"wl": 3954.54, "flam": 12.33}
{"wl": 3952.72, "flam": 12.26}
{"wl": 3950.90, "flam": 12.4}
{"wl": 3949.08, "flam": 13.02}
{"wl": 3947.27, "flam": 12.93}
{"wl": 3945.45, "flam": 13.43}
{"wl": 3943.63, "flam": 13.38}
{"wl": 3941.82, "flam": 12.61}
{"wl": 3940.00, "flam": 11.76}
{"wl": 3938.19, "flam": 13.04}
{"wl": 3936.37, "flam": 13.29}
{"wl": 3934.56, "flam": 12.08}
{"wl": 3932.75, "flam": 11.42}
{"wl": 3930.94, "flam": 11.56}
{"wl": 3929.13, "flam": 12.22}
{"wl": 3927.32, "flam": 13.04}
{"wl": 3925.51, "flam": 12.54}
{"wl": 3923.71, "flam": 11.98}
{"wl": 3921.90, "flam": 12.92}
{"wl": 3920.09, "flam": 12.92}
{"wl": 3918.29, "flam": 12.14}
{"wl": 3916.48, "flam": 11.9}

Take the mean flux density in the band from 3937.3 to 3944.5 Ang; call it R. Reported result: 12.7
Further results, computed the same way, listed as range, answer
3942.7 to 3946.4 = 13.4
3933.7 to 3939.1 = 12.8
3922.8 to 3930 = 12.4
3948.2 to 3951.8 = 12.7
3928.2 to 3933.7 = 11.7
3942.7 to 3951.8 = 13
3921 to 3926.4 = 12.5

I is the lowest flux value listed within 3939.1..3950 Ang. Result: 11.76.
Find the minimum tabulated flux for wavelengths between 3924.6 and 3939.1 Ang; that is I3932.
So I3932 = 11.42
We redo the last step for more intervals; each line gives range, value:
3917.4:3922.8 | 12.14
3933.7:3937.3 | 12.08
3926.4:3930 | 12.22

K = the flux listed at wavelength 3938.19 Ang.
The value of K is 13.04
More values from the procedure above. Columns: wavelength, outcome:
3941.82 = 12.61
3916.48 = 11.9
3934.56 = 12.08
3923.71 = 11.98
